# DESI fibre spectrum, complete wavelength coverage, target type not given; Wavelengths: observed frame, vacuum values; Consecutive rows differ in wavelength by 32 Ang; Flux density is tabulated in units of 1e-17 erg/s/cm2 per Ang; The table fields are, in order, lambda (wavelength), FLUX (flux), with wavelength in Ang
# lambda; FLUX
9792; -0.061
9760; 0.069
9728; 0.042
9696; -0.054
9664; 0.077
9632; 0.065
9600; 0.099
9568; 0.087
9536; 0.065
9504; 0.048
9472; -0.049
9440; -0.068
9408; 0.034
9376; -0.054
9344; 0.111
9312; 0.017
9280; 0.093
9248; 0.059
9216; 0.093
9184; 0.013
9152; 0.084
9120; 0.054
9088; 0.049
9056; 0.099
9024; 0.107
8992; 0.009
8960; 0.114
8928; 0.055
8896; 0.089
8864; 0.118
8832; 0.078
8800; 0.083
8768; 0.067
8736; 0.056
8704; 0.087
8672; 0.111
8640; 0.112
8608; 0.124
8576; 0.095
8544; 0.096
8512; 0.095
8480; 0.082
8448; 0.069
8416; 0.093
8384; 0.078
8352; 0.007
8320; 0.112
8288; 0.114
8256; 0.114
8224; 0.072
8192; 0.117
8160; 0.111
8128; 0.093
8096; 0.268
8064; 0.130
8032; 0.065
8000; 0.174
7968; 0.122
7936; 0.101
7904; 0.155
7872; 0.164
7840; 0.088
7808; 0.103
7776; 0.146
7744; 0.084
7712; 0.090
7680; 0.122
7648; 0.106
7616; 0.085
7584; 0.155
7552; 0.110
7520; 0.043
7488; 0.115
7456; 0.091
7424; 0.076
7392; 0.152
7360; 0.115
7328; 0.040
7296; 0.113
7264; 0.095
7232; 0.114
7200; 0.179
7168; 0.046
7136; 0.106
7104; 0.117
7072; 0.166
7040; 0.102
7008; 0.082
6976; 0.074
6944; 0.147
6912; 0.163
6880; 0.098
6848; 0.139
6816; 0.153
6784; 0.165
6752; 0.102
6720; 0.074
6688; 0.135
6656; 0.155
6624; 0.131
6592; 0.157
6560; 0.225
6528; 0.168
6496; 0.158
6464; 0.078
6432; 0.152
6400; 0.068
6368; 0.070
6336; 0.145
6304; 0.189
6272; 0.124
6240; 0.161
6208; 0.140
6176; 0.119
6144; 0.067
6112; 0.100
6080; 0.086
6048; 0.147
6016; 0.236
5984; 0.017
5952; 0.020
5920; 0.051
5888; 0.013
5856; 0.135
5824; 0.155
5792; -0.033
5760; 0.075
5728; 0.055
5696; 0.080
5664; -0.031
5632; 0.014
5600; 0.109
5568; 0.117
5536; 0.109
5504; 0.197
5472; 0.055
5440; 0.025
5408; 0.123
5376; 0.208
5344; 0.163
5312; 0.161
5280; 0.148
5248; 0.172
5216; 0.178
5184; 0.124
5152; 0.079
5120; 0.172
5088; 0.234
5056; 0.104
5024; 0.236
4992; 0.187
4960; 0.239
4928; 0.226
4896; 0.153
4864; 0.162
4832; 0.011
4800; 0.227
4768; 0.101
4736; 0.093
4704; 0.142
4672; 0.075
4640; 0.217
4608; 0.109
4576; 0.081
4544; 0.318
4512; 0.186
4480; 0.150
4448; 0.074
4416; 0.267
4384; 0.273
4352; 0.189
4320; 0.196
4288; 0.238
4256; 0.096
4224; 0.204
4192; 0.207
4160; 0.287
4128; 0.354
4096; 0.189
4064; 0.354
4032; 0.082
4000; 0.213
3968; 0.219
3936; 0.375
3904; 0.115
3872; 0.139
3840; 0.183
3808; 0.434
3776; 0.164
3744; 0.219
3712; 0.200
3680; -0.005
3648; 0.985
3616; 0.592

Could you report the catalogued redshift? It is 0.62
